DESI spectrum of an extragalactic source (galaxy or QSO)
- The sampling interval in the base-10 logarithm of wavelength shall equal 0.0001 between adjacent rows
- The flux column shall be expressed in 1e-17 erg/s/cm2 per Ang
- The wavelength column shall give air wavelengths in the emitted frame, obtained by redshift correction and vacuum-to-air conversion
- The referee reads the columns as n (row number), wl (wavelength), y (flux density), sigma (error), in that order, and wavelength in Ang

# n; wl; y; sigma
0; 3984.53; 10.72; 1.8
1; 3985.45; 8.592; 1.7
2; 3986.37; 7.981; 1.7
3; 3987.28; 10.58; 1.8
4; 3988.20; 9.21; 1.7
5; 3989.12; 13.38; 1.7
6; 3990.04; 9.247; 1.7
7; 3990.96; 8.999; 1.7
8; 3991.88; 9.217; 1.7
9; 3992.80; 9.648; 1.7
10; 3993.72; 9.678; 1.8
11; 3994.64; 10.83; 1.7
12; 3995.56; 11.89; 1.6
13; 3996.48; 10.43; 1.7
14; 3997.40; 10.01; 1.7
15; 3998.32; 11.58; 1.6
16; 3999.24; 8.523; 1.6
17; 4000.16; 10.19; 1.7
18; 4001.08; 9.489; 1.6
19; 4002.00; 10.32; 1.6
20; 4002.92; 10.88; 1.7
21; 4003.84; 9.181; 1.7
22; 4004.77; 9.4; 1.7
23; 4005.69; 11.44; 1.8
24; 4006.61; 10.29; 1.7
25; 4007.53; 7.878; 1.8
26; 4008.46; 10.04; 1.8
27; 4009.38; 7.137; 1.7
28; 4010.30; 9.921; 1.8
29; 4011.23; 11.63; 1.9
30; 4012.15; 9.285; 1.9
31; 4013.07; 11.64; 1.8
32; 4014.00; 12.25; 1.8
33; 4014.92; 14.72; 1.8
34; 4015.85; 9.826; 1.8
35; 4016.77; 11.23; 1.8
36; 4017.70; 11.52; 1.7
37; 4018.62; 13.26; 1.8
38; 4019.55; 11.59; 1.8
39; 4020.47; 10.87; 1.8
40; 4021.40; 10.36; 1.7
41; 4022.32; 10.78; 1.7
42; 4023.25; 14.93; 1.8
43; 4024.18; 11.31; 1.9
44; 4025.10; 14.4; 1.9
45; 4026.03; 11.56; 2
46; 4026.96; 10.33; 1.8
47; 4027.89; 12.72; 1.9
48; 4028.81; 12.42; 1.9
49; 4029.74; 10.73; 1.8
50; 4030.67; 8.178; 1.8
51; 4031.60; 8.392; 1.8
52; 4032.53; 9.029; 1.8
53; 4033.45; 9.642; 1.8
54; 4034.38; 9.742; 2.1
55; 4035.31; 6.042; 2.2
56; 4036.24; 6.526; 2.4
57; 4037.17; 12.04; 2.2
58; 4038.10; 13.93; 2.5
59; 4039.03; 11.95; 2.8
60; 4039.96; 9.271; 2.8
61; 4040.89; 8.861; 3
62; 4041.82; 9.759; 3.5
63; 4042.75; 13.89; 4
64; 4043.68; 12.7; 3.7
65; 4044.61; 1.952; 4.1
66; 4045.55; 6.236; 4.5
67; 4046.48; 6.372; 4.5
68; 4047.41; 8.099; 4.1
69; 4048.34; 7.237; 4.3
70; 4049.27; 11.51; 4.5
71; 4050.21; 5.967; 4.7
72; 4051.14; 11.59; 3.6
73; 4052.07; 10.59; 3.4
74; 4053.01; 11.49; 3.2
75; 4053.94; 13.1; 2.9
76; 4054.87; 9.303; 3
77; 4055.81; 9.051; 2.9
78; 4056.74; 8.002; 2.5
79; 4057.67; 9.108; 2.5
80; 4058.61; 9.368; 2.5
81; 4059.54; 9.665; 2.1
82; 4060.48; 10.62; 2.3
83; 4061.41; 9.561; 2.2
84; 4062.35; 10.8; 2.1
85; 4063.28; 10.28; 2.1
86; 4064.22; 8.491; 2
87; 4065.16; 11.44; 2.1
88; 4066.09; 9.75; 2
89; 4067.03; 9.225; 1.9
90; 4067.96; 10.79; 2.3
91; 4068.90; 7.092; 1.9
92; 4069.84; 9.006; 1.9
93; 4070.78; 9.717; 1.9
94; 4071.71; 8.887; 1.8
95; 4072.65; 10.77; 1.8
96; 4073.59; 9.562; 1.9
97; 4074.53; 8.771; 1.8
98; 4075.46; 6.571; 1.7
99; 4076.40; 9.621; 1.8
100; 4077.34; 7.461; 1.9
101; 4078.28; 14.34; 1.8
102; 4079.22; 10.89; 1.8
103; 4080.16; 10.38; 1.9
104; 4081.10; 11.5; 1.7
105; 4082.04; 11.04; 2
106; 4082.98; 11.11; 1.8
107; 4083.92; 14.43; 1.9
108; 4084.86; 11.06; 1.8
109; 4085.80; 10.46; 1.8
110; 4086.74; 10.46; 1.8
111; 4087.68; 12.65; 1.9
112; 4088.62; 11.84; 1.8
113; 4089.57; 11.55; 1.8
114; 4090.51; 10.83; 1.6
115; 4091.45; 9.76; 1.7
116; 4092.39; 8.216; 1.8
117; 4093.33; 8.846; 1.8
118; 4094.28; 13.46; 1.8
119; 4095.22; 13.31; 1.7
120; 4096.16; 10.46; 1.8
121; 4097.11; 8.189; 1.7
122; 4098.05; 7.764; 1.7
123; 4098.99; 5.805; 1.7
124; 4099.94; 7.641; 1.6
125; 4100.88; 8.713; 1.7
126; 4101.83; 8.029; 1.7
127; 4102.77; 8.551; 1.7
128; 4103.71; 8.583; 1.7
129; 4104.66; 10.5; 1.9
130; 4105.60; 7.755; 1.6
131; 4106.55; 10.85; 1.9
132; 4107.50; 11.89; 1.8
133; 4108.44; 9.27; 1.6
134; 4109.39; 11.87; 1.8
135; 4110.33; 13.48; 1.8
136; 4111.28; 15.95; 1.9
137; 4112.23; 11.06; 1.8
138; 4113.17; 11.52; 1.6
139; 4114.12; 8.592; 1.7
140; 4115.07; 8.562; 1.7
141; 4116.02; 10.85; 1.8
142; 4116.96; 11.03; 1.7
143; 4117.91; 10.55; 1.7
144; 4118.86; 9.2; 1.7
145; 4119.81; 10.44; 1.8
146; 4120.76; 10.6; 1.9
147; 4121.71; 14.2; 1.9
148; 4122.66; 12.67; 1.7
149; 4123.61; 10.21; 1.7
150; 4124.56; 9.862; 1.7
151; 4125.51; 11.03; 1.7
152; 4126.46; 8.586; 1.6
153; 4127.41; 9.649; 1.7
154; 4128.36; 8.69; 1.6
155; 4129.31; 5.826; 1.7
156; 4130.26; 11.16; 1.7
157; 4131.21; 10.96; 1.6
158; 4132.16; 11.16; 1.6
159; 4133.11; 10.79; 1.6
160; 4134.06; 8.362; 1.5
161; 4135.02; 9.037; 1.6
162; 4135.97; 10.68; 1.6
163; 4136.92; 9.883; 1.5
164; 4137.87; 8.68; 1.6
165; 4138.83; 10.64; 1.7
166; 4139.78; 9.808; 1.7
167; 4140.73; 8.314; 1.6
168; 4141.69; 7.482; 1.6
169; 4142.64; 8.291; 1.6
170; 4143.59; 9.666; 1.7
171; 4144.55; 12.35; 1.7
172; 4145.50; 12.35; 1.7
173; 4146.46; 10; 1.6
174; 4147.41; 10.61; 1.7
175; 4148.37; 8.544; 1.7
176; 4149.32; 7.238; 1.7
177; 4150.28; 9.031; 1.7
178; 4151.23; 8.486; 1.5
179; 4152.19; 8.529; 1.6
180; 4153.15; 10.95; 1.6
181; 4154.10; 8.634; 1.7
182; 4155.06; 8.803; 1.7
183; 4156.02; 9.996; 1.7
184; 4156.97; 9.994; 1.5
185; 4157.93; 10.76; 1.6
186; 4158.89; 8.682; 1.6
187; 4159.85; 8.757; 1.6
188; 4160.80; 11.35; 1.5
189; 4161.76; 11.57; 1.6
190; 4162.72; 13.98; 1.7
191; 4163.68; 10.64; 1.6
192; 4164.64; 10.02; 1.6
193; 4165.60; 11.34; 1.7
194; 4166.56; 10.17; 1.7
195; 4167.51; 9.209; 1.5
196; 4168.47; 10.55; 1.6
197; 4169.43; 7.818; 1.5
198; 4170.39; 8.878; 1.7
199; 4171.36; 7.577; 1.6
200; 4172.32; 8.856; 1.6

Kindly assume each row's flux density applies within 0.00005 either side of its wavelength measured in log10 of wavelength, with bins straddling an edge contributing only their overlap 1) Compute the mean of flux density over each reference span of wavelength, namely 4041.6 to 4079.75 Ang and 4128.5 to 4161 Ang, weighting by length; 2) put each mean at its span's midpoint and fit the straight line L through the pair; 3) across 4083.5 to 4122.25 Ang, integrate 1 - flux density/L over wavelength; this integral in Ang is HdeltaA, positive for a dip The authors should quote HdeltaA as -3.8 Ang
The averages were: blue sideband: 9.48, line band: 10.5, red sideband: 9.56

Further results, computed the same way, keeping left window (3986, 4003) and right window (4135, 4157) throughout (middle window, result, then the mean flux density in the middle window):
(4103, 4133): -2.8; 10.5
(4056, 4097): -1.9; 10.2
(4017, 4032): -2.2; 11.5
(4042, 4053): 1.1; 8.88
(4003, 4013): 0.3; 9.75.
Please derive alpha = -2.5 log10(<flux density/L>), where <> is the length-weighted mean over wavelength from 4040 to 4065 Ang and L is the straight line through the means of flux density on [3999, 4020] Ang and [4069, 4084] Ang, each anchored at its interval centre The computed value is 0.09 mag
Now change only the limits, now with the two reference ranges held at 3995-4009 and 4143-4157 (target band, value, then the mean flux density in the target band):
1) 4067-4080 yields 0.04 mag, 9.51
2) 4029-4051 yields 0.10 mag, 9.12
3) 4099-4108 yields 0.09 mag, 9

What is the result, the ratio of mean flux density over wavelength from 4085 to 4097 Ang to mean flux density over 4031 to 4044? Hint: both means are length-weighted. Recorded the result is 1.08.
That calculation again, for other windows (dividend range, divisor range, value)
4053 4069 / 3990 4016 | 0.97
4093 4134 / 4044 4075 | 1.10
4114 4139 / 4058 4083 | 1.02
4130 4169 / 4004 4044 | 0.92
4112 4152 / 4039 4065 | 1.05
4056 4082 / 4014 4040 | 0.88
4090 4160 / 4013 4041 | 0.90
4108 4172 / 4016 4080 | 1.01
